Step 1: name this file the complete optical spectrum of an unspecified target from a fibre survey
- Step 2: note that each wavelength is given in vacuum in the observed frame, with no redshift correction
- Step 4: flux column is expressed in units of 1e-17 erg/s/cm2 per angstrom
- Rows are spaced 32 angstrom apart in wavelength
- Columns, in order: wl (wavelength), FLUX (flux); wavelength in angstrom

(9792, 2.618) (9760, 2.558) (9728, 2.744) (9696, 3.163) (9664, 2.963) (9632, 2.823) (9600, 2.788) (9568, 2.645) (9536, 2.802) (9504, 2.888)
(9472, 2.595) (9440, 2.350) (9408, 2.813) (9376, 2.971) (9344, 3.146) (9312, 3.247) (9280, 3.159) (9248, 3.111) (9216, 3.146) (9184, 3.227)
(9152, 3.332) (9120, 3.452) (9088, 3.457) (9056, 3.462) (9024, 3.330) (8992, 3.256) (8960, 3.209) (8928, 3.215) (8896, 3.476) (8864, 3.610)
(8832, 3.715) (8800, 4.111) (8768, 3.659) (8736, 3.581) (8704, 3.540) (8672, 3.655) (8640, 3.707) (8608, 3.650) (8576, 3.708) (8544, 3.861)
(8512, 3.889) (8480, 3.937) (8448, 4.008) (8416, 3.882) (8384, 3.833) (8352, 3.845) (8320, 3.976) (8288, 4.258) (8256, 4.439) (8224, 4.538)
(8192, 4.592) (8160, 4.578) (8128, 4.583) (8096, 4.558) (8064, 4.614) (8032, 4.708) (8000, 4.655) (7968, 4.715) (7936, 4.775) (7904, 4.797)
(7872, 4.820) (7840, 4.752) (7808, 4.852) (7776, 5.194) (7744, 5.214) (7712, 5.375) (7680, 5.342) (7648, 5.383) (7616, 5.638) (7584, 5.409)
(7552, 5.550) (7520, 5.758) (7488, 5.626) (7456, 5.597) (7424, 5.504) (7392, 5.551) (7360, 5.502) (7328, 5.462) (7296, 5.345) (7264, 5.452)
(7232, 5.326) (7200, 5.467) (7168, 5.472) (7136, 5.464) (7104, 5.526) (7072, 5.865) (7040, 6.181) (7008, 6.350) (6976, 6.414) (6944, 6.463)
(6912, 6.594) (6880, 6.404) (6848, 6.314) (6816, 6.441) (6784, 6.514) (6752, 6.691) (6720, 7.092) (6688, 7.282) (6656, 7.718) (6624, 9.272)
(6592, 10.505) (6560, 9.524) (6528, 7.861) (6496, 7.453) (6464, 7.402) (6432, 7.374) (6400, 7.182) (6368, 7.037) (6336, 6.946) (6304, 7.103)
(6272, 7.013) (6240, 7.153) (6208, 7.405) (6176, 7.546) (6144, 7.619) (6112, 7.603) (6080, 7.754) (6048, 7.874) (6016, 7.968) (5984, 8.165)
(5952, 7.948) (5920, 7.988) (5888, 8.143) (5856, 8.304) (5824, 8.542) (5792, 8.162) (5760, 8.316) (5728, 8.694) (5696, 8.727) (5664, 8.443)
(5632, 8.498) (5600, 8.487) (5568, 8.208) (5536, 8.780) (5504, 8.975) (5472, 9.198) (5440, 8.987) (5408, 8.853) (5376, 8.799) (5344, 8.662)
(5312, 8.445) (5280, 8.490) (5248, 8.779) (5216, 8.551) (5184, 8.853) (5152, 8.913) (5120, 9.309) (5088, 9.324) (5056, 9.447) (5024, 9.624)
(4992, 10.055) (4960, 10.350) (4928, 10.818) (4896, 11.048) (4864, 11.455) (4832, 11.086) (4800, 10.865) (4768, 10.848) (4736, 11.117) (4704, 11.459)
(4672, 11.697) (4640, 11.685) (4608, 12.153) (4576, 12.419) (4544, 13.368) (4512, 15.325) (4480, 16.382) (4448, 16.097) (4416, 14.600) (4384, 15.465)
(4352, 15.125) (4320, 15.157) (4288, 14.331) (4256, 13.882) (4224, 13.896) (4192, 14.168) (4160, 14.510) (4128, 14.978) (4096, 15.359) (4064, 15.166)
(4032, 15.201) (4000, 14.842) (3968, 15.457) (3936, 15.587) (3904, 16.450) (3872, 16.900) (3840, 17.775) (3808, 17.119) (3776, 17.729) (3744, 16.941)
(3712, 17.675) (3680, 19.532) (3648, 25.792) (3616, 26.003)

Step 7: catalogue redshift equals 1.353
